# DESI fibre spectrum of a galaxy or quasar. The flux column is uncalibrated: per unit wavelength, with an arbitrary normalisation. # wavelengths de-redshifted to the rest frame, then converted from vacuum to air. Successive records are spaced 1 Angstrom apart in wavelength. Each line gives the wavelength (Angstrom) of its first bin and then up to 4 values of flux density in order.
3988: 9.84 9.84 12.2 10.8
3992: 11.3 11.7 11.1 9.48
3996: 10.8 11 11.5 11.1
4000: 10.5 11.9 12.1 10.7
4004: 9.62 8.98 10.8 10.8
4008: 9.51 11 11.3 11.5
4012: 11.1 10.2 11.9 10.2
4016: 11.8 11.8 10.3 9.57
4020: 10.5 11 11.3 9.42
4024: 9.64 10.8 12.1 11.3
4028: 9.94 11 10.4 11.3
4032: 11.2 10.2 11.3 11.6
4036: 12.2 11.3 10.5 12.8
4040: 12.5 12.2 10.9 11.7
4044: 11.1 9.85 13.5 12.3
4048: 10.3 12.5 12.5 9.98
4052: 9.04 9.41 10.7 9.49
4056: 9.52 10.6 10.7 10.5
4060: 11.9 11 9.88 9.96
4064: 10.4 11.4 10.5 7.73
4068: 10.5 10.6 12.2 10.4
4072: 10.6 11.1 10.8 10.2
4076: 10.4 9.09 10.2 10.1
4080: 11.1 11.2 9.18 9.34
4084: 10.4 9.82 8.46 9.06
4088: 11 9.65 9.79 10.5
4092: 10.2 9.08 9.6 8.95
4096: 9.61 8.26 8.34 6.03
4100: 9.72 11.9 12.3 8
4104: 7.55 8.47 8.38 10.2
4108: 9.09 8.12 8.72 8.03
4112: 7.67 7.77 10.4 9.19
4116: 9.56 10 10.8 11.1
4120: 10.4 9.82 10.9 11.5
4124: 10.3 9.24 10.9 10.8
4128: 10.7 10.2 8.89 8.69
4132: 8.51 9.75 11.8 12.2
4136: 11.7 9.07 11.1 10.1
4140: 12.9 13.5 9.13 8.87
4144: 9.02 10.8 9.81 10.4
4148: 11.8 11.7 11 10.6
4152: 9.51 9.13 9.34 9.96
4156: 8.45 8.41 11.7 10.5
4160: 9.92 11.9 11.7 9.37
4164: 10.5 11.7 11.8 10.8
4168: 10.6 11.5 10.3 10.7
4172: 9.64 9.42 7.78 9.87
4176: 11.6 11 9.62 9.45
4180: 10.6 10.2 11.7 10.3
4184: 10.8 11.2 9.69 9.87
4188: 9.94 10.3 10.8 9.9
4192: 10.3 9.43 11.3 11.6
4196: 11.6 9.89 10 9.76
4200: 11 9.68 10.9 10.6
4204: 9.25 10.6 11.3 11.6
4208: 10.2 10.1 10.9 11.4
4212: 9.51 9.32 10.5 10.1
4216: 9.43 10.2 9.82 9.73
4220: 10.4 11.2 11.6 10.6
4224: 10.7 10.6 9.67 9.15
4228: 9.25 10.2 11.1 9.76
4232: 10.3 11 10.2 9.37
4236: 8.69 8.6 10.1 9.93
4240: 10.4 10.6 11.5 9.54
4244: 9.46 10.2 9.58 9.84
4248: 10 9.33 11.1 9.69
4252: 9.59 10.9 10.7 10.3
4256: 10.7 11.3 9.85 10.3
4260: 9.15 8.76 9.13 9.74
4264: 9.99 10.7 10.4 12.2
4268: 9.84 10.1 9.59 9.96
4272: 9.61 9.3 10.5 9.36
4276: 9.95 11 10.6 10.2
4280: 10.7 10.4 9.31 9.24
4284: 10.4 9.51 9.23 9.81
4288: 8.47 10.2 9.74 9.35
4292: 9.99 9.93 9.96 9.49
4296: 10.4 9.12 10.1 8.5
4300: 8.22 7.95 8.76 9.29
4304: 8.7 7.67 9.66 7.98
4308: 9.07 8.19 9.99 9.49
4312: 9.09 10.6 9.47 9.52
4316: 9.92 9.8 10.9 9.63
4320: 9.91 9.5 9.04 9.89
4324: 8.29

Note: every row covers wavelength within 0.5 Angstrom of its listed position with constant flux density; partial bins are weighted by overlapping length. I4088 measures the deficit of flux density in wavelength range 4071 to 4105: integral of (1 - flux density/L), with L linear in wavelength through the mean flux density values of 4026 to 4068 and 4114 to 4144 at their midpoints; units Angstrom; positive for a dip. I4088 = 2.9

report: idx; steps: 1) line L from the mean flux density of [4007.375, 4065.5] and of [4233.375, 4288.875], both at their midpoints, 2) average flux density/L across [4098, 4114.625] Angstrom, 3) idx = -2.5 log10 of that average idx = 0.195 mag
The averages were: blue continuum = 10.9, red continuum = 9.98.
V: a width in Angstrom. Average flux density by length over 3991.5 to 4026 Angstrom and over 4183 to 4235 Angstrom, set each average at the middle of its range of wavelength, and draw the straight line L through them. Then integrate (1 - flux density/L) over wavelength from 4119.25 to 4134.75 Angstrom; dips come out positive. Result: 0.47 Angstrom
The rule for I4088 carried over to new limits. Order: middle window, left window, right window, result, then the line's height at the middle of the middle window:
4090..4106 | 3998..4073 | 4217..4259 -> 2.1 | 10.6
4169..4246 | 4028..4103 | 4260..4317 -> -2.6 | 9.92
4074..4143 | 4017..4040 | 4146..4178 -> 5.0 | 10.6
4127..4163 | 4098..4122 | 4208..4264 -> -3.2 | 9.51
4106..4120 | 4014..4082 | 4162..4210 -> 1.8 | 10.6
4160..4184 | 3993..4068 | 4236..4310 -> -0.7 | 10.2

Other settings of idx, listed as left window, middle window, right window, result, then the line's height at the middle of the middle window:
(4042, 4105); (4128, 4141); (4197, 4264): -0.04 mag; 10.2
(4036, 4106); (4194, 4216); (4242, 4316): -0.06 mag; 9.94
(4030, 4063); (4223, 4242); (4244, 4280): 0.02 mag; 10.2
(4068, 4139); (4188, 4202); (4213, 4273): -0.04 mag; 10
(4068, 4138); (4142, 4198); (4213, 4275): -0.04 mag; 9.95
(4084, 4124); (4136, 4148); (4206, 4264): -0.10 mag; 9.65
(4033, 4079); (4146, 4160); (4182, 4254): 0.03 mag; 10.5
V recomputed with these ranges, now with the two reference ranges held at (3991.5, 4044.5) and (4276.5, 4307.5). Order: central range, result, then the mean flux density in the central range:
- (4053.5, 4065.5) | 0.3 Angstrom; 10.5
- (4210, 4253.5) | -1.3 Angstrom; 10.1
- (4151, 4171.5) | -0.4 Angstrom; 10.4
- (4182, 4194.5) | -0.4 Angstrom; 10.4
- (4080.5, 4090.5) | 0.8 Angstrom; 9.79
